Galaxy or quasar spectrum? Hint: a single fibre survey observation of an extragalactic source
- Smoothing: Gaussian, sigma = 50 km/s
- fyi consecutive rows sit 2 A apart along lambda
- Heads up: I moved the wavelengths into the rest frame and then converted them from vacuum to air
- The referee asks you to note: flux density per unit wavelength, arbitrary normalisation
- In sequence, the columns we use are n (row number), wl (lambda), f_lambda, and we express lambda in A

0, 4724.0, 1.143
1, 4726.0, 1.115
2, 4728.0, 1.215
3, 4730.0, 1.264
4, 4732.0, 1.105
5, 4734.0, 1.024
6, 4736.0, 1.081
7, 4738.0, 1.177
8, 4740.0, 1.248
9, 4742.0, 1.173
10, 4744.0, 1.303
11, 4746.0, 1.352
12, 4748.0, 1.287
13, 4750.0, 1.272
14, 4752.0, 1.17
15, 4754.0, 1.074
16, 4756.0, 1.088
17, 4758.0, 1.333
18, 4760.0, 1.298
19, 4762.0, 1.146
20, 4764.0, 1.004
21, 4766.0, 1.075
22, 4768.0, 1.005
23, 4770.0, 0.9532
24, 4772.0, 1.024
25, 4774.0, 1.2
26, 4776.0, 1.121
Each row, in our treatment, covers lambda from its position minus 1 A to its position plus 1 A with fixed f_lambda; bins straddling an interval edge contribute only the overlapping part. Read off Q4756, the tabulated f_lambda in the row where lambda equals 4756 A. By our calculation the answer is 1.088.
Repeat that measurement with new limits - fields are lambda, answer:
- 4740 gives 1.248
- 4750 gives 1.272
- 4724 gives 1.143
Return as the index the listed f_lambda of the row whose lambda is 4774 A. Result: 1.2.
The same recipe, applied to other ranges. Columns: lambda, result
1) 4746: 1.352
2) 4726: 1.115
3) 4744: 1.303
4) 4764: 1.004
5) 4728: 1.215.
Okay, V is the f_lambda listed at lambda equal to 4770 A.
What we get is 0.9532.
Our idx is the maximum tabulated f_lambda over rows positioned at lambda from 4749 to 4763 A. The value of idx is 1.333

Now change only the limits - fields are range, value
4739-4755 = 1.352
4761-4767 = 1.146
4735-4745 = 1.303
